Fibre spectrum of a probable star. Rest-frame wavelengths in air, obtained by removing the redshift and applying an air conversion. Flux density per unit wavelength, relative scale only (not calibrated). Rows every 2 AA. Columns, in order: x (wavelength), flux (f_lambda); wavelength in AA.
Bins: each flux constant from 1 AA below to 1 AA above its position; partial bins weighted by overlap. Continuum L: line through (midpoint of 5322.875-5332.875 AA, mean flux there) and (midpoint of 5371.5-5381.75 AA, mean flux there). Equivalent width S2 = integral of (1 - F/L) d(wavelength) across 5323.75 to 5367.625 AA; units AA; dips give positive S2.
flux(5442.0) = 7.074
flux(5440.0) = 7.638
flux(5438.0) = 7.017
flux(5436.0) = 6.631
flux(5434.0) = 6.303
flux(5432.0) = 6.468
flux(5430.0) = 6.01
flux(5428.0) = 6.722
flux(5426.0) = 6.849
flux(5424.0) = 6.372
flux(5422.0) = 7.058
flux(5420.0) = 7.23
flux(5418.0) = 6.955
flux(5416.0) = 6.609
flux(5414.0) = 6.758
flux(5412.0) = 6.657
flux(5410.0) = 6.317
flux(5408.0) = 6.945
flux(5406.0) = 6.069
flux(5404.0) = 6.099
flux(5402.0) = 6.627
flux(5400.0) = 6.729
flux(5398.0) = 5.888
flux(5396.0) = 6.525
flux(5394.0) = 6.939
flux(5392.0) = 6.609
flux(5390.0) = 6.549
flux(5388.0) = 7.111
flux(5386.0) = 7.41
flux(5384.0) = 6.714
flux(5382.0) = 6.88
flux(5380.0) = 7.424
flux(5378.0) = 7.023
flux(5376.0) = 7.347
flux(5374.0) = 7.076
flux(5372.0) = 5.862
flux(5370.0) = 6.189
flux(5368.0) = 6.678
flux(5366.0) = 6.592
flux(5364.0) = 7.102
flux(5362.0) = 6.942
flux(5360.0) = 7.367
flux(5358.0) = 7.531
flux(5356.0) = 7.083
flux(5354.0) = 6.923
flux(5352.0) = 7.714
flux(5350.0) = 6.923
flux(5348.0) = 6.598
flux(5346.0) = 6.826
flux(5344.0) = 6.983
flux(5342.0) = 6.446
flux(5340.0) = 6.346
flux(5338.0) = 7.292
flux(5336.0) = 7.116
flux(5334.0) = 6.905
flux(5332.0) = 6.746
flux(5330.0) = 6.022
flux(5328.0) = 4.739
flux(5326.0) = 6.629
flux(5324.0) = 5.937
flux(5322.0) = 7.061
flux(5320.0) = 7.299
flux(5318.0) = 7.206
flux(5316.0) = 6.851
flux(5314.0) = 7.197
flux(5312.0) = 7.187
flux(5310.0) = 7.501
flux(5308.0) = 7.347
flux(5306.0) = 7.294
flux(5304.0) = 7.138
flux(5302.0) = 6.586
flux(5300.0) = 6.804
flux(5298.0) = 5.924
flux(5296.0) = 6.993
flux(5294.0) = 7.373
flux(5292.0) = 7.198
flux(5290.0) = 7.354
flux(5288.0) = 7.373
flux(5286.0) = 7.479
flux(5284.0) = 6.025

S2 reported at -2.7 AA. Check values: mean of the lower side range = 6.02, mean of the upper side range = 6.99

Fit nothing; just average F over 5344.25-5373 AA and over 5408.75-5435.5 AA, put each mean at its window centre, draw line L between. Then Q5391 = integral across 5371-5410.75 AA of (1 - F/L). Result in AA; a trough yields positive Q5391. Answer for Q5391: 0.3 AA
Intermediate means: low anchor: 6.88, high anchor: 6.64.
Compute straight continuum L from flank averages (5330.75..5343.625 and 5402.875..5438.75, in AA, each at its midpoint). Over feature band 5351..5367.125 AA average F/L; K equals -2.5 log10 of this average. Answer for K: -0.06 mag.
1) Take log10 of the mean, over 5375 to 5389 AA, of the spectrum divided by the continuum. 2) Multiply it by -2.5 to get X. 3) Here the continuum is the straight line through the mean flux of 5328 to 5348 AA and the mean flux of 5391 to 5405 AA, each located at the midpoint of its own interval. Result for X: -0.10 mag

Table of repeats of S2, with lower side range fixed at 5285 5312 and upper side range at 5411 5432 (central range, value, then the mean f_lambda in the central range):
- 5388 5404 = 0.6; 6.56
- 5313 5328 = 0.6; 6.74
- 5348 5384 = -0.4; 6.96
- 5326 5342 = 1.2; 6.46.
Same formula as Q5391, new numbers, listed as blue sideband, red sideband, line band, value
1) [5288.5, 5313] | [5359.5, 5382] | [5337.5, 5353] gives 0.1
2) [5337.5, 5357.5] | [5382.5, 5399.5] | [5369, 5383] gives -0.1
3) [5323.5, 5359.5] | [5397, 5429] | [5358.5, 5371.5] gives -0.2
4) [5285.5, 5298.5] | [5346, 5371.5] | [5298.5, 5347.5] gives 1.7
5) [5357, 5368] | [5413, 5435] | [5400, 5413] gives 0.6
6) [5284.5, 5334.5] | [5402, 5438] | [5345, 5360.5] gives -0.8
